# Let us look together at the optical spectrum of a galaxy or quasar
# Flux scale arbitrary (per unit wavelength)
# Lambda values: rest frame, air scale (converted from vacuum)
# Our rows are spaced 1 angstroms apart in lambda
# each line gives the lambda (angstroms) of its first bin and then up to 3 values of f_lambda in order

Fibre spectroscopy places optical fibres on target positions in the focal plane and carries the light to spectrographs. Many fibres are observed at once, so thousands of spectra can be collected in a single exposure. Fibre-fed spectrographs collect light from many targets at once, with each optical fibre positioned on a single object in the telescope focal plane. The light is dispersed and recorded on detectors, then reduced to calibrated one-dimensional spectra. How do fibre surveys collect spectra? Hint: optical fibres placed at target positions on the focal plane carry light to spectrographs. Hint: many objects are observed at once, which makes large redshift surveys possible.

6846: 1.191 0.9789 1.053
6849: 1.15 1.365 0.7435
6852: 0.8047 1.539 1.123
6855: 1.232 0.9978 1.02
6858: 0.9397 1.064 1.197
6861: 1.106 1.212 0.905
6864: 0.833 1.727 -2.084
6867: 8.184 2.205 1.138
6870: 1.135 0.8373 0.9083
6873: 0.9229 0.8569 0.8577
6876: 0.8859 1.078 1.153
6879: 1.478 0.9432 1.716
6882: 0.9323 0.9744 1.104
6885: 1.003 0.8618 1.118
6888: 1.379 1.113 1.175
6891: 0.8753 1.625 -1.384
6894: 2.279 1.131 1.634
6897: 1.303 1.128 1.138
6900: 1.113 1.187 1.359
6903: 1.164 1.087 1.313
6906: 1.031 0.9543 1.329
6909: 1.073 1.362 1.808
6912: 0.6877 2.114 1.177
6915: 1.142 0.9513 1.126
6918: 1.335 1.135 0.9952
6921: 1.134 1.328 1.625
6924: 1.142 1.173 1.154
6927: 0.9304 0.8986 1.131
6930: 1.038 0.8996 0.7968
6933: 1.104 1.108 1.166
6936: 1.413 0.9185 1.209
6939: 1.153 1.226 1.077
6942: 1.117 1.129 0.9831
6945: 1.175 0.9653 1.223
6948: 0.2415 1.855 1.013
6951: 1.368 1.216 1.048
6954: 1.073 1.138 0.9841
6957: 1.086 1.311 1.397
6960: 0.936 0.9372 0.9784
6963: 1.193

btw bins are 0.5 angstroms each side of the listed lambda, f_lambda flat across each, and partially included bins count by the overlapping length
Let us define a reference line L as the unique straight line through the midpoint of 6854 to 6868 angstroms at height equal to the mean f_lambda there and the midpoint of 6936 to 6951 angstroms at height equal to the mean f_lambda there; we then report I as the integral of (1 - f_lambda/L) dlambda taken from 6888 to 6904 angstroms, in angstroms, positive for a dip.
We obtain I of 2.02 angstroms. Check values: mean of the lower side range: 1.43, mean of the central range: 1.13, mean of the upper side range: 1.11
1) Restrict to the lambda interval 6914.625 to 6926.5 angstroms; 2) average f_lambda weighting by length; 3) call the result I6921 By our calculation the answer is 1.19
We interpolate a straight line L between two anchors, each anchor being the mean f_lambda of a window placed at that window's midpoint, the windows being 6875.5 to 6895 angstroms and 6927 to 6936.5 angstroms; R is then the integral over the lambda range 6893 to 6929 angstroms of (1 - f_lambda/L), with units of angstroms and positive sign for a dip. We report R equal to -4.8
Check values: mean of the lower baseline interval 1.07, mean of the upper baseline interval 1.05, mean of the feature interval 1.2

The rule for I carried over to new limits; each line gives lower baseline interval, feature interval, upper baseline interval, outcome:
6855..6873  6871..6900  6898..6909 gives 4.0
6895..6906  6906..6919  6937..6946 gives -0.5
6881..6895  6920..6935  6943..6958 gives -0.3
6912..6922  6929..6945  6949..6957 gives 1.2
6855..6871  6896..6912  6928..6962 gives 0.5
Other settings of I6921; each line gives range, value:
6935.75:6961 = 1.12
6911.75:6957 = 1.13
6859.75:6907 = 1.21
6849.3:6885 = 1.23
